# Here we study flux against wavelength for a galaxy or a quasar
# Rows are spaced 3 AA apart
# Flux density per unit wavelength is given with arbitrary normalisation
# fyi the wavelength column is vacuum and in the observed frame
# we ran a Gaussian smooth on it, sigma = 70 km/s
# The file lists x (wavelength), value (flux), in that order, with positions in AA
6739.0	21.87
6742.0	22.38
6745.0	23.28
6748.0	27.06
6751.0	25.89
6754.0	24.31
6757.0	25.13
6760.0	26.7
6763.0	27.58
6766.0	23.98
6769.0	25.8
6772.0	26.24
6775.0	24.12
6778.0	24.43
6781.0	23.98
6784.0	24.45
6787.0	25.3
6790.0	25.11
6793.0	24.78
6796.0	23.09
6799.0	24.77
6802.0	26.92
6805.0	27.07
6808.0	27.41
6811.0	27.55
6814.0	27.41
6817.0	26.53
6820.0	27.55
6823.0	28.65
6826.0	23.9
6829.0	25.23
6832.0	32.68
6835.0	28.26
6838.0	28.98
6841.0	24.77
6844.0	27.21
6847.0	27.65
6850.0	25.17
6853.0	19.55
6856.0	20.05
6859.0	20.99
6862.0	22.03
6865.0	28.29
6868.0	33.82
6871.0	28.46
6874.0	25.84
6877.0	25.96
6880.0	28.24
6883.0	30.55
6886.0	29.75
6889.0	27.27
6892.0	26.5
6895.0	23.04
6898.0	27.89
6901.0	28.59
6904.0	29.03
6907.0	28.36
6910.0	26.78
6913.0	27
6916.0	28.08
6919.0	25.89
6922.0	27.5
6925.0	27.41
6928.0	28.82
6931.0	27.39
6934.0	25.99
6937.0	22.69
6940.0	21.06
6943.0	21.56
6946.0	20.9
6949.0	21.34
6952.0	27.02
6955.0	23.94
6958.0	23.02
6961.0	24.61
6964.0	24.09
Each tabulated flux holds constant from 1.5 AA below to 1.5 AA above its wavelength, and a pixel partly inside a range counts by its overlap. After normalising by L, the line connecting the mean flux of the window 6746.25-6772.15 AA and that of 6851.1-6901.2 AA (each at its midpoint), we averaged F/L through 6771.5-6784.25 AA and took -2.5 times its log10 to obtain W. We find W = 0.06 mag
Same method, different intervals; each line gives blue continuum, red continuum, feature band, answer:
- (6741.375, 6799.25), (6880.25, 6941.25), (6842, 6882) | 0.026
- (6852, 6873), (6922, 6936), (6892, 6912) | -0.037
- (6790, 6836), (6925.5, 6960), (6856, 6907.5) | -0.074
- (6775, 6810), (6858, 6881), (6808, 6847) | -0.060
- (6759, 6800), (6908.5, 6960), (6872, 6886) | -0.117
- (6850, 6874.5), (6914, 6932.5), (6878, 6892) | -0.110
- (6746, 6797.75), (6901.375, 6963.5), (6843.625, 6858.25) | 0.079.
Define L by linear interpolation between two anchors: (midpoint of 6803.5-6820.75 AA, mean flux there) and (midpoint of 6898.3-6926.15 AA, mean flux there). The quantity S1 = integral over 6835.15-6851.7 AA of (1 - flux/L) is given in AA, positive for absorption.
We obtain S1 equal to 0.3 AA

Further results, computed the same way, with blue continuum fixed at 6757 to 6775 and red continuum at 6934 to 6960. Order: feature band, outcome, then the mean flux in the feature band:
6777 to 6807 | 0.4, 25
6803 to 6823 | -1.8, 27.3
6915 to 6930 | -2.7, 27.5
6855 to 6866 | 0.7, 22.7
